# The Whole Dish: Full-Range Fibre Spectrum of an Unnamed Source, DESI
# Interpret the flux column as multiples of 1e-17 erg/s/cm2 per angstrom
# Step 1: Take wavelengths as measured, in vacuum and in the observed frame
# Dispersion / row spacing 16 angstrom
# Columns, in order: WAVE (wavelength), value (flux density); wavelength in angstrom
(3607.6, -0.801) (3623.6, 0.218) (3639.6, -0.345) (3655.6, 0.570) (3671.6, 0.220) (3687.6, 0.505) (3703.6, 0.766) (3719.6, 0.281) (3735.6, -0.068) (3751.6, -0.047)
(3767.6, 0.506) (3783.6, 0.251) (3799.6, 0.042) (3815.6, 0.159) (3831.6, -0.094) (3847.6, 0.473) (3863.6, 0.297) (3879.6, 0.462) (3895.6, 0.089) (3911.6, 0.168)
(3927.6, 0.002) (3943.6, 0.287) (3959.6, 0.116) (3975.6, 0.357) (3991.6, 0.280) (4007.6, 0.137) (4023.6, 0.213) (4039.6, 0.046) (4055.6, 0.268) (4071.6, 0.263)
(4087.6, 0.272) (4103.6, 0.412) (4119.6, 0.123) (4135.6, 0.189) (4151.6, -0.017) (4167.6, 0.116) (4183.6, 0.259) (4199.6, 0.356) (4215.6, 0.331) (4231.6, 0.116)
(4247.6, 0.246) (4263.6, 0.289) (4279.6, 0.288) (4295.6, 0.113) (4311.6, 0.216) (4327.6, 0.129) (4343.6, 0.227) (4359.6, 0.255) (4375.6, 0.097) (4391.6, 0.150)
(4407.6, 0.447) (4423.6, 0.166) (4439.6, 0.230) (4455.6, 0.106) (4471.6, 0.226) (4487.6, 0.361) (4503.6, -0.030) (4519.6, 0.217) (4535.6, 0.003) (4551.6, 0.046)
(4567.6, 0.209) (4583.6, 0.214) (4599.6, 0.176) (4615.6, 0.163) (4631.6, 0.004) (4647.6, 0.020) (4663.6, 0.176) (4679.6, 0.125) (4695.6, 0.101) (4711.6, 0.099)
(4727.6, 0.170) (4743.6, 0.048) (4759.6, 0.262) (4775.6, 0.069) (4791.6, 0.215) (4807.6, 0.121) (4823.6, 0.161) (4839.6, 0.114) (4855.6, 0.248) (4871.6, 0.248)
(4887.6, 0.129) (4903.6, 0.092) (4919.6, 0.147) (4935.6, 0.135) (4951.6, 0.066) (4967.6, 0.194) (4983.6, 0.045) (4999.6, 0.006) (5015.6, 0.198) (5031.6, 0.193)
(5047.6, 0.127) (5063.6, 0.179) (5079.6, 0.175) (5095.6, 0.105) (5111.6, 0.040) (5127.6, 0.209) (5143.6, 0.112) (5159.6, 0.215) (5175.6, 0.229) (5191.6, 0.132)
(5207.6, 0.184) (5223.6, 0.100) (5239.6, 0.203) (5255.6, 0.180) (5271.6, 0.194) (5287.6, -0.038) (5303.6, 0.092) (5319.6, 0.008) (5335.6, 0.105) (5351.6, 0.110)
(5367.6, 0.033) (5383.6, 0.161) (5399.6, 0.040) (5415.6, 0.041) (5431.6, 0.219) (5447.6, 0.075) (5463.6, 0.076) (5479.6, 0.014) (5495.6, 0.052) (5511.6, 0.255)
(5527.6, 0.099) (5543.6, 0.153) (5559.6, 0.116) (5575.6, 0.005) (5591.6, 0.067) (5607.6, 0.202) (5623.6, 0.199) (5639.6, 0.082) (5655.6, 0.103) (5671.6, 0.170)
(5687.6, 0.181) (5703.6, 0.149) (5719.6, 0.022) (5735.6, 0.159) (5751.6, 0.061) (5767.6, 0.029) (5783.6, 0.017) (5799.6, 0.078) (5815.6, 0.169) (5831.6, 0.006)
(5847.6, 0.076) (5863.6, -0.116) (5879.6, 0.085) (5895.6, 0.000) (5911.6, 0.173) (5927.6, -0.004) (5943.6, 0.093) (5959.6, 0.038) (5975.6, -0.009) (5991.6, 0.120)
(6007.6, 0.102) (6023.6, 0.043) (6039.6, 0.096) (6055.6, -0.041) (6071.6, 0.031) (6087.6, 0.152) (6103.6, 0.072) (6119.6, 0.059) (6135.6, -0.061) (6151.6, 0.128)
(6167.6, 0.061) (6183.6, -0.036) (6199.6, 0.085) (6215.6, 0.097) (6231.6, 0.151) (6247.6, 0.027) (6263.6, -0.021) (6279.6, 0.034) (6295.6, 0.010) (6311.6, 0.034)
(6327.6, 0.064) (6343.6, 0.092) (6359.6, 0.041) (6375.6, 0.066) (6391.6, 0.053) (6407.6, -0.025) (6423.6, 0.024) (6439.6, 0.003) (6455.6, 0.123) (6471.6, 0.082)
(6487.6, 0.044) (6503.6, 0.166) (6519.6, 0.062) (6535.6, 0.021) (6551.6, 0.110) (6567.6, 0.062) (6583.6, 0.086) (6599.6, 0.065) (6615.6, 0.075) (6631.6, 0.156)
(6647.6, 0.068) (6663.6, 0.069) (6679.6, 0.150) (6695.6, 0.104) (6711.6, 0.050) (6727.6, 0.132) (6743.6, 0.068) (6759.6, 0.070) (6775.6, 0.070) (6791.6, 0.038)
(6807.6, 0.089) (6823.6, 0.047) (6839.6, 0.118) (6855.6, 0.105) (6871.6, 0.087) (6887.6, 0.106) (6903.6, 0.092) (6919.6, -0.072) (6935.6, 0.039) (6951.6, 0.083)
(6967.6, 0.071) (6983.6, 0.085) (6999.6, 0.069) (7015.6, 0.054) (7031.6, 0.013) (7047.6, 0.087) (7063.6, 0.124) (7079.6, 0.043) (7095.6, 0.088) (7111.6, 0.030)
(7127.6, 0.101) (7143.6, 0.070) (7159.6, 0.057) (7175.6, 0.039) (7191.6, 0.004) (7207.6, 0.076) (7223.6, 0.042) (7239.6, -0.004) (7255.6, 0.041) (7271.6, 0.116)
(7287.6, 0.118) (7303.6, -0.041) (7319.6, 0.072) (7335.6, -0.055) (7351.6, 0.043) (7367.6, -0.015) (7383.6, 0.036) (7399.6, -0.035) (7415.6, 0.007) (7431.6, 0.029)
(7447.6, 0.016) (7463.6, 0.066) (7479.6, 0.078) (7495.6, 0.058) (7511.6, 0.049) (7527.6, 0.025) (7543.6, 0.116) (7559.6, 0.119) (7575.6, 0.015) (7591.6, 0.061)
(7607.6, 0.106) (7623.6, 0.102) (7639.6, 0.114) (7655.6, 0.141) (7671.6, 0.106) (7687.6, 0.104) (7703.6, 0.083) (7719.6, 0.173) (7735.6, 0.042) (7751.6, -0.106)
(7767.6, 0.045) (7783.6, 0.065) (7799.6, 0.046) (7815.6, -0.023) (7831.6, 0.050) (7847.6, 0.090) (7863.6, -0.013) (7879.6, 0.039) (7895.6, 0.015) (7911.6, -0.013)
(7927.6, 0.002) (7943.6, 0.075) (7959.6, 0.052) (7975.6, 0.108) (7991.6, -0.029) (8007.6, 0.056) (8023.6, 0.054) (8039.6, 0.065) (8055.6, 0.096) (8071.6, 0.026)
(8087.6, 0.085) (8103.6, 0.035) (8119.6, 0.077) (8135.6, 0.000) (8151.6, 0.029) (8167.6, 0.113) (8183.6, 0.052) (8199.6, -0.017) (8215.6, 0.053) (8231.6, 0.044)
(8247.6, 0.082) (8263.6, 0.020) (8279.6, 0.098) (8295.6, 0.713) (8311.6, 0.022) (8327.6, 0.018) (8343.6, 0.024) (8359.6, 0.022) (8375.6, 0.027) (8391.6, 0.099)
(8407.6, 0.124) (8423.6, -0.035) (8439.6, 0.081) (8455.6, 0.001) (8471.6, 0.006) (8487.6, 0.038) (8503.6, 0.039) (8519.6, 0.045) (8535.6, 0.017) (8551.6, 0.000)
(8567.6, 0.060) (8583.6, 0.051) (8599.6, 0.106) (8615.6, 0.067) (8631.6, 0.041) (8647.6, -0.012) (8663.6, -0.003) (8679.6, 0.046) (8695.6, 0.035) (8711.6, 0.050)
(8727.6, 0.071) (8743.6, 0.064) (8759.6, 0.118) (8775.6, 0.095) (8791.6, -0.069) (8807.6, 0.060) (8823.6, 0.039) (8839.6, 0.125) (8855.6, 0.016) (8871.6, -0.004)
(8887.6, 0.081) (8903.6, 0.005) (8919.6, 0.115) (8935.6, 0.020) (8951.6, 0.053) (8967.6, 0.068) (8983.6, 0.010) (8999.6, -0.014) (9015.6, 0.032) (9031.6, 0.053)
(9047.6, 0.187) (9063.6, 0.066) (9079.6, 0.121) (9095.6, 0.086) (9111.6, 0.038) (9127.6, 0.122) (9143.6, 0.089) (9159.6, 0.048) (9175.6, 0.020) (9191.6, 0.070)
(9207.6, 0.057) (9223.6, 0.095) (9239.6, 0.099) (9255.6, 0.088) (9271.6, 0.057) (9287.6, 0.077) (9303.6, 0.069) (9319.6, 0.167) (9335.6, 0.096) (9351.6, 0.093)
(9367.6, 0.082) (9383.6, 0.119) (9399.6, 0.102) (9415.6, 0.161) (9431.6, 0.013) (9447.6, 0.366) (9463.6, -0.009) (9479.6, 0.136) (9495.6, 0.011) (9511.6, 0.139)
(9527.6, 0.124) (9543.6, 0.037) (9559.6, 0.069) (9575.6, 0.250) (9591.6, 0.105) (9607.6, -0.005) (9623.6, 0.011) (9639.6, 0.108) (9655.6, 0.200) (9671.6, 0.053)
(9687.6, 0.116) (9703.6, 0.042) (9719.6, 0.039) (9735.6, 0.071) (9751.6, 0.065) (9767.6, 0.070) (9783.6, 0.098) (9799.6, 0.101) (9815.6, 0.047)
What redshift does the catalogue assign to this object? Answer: 1.22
